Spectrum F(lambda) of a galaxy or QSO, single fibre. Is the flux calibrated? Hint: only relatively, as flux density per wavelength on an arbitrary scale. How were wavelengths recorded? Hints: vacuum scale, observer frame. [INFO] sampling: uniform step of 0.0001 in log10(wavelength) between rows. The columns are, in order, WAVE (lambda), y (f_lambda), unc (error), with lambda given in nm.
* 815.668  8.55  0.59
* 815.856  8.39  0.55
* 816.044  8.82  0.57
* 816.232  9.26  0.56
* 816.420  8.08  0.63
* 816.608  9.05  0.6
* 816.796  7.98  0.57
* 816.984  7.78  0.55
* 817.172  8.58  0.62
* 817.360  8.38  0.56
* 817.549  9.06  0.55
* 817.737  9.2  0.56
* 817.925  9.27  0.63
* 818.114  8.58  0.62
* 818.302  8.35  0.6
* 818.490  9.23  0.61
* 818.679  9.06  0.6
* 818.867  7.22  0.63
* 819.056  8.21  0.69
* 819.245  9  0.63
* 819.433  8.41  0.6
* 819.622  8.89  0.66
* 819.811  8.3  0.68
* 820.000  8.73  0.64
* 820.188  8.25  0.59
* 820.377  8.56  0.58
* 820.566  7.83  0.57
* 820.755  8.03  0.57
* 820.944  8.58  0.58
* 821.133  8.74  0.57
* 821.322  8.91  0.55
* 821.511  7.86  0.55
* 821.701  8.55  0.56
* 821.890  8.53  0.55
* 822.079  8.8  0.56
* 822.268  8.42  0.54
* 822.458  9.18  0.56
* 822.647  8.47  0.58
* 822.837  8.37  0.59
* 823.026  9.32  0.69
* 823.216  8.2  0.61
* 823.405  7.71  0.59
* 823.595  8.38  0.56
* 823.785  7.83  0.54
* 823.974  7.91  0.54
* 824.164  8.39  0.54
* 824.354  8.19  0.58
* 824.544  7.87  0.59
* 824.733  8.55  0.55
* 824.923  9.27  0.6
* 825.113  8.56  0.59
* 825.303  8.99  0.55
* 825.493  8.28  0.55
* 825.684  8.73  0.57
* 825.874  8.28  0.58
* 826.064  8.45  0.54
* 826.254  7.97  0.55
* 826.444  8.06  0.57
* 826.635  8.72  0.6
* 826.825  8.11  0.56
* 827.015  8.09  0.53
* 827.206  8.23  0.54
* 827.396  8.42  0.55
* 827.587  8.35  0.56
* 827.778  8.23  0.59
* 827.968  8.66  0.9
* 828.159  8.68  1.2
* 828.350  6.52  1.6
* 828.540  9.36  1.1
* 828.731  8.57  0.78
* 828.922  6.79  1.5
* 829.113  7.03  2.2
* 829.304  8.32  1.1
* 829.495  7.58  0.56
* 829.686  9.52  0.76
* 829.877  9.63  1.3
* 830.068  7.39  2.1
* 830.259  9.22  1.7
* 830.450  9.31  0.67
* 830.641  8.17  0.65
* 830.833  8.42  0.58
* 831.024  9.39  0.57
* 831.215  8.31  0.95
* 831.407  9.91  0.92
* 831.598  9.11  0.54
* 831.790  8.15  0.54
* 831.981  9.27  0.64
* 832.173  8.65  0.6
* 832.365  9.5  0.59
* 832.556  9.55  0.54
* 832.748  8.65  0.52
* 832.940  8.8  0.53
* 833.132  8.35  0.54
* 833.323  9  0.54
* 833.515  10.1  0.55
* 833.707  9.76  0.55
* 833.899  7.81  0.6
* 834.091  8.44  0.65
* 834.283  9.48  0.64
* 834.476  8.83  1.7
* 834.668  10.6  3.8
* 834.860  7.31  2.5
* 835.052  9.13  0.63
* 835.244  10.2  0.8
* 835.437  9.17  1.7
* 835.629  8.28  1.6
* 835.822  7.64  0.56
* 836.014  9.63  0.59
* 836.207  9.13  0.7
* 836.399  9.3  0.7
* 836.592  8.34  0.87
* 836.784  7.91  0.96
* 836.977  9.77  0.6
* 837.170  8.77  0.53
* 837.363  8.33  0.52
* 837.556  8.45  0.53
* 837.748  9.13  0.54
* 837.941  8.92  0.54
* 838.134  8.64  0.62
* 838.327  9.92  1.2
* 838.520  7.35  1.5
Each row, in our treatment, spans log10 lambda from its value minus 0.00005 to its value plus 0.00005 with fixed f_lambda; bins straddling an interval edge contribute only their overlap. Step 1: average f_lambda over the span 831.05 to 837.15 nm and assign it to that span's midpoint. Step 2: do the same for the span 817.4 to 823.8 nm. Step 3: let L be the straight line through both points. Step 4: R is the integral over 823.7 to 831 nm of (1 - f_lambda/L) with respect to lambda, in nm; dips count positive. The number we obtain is 0.34 nm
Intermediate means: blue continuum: 8.54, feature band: 8.34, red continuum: 8.97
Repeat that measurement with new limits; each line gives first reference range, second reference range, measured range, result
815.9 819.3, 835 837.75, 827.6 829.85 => 0.15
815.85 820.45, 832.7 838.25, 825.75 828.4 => 0.16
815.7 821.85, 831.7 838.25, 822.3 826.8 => 0.13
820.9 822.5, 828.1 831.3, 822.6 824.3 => 0.05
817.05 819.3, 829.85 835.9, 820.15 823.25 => 0.07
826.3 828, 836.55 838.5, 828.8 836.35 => -0.23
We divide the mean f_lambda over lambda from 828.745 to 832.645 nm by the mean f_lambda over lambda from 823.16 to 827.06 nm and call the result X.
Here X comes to 1.04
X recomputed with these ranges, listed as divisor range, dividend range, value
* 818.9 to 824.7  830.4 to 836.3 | 1.07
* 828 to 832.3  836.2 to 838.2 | 1.03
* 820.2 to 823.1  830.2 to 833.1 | 1.05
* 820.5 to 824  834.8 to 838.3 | 1.05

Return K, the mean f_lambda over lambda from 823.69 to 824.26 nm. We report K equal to 8.04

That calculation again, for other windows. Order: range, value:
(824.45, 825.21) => 8.57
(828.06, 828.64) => 8.19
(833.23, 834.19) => 9.02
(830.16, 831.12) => 8.9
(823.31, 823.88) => 7.98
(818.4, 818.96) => 8.5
